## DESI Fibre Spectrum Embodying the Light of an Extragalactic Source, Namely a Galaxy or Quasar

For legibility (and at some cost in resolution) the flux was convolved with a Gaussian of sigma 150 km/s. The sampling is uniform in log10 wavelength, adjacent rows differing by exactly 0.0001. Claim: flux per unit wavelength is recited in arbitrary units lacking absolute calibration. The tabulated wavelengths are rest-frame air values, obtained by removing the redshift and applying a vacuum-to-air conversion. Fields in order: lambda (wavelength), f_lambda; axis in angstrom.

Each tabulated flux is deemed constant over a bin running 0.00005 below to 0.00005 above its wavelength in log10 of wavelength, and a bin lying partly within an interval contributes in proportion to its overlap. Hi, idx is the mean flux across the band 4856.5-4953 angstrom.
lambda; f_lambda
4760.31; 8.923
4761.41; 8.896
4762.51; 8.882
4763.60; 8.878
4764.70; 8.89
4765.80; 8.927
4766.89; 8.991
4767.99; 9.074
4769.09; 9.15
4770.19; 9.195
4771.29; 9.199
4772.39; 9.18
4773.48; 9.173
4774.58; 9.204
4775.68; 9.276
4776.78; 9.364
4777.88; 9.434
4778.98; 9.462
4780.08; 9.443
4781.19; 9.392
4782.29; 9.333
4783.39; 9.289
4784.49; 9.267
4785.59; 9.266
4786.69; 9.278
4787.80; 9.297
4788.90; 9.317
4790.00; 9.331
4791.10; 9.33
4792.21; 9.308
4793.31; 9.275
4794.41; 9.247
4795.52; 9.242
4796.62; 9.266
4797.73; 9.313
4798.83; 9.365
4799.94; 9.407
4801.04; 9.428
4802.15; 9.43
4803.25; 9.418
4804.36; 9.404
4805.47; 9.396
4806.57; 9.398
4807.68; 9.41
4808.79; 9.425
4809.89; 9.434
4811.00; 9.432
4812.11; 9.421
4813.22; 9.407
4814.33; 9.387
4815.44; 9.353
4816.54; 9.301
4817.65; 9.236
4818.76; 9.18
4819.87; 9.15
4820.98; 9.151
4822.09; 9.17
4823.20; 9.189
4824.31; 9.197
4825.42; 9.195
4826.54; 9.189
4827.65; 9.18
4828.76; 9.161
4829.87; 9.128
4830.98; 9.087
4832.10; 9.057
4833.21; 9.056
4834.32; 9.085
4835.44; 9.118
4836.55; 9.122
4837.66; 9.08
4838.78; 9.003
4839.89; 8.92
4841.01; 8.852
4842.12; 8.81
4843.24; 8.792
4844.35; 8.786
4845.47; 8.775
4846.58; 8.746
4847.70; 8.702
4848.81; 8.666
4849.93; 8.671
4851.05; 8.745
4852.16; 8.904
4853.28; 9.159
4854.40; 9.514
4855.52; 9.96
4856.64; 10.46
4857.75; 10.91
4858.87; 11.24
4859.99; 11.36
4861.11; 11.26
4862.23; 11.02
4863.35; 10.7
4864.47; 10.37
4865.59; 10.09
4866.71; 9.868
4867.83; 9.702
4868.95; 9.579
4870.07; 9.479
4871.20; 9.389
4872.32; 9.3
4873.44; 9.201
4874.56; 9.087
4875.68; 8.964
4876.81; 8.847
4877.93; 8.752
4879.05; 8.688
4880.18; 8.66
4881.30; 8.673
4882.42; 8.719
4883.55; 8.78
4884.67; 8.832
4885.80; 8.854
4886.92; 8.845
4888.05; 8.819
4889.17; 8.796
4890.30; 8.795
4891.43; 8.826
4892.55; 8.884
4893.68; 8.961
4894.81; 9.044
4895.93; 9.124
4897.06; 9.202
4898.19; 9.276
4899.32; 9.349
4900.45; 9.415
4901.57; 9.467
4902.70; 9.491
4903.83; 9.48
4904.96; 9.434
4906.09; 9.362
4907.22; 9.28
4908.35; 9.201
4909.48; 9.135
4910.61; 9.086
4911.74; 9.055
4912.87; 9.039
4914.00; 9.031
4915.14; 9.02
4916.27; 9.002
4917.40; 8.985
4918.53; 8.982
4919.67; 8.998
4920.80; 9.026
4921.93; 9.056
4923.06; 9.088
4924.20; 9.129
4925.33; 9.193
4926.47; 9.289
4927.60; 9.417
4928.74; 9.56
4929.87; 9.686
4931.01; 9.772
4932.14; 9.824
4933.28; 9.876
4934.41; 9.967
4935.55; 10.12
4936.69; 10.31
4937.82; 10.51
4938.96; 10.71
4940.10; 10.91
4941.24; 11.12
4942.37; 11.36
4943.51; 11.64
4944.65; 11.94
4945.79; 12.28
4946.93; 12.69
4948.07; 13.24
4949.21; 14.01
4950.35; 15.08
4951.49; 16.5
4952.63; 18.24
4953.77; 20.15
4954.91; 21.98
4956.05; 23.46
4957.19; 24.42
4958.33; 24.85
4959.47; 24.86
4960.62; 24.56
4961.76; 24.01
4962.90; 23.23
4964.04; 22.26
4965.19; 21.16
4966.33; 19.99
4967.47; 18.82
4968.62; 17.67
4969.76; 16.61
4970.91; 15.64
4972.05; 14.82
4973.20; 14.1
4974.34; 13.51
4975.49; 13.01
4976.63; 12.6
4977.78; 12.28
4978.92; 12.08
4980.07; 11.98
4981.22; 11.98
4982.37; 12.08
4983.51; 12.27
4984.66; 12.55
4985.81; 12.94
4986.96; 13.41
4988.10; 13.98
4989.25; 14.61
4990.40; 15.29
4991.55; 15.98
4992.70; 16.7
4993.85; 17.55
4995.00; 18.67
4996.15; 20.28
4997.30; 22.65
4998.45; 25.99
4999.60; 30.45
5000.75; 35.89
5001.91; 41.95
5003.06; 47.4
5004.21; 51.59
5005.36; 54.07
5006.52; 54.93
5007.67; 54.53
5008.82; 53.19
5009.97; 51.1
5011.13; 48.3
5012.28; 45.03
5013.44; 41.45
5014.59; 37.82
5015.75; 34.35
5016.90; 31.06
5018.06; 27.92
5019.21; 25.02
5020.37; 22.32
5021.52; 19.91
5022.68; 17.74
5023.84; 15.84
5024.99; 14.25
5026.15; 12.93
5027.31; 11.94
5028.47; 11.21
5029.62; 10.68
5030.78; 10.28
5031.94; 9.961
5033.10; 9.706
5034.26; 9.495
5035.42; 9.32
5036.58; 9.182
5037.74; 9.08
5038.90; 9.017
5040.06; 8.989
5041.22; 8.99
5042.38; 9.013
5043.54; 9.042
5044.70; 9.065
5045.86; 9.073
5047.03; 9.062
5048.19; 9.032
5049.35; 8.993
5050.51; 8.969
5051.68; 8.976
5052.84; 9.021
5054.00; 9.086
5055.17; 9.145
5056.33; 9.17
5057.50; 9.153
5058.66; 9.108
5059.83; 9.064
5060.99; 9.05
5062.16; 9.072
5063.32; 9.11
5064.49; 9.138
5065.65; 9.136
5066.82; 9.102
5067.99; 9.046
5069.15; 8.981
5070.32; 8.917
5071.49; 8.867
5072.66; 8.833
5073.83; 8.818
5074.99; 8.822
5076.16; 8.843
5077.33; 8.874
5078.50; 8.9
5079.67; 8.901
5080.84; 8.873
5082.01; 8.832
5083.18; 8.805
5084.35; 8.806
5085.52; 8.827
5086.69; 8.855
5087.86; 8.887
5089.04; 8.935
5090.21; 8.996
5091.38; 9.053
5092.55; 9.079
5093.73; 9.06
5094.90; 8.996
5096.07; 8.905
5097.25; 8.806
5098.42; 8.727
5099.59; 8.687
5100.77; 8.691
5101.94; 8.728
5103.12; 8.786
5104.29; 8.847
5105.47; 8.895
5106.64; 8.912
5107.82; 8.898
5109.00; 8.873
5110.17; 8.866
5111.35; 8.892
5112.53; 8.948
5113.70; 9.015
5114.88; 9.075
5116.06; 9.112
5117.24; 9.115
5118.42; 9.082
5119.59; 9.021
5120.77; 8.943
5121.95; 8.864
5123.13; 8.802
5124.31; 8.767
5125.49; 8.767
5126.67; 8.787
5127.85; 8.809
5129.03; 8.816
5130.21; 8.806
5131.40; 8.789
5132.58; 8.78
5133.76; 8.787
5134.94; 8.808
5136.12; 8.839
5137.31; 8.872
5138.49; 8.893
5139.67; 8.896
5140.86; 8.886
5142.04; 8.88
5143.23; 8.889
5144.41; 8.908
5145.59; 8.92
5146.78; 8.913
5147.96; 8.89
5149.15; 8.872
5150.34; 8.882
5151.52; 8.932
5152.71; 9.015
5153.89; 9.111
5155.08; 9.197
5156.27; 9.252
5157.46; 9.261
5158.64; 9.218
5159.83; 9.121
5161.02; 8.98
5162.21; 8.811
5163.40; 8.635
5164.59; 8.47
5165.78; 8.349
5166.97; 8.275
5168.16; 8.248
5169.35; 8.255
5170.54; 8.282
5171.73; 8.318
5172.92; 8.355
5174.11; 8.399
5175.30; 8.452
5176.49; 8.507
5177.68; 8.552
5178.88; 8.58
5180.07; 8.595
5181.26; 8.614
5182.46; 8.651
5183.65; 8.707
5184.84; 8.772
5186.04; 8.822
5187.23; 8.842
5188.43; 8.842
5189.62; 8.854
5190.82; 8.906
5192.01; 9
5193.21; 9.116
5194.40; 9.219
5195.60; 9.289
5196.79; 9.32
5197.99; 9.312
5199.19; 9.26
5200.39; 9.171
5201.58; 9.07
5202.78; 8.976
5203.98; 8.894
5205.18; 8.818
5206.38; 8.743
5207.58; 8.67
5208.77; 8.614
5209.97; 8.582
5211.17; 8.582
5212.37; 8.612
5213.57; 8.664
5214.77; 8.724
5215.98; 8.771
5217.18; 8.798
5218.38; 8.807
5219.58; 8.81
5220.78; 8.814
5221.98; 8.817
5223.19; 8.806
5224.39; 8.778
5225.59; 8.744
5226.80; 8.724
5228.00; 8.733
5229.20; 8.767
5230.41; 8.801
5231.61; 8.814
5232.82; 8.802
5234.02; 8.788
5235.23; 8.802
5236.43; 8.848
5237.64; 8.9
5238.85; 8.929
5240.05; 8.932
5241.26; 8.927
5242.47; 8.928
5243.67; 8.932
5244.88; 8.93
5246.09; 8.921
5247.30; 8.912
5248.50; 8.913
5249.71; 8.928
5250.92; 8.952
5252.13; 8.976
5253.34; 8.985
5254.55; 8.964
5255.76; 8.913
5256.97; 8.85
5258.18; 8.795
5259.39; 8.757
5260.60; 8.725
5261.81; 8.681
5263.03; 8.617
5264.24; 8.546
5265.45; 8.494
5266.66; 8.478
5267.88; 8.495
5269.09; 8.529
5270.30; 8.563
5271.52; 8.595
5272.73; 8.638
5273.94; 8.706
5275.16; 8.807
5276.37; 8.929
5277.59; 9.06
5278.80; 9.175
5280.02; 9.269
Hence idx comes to 9.96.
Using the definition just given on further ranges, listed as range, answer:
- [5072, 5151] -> 8.88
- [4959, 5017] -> 25.5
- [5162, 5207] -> 8.74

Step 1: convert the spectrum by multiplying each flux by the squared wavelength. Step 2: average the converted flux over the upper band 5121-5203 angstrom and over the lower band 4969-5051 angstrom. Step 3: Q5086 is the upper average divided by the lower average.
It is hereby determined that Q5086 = 0.46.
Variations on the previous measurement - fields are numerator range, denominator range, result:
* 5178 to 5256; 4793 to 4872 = 1.10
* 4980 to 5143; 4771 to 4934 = 1.68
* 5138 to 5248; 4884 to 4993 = 0.77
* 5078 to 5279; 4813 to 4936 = 1.07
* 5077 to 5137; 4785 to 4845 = 1.08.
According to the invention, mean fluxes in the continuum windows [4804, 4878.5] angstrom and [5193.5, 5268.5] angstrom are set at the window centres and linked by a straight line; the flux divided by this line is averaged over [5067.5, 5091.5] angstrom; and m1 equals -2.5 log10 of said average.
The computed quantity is 0.02 mag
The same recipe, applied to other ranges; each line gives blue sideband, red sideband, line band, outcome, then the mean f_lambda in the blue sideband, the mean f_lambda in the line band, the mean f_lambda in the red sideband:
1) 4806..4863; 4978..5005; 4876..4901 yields 0.45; 9.36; 8.91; 21.4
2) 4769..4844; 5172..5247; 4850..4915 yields -0.03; 9.25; 9.38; 8.82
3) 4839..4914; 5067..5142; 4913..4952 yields -0.15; 9.3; 10.5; 8.88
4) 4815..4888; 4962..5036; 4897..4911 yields 0.45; 9.31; 9.33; 23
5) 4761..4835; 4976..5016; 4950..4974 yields 0.23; 9.25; 20.1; 28.2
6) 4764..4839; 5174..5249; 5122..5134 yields 0.02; 9.25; 8.79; 8.83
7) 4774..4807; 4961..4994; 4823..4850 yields 0.21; 9.34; 8.98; 15.6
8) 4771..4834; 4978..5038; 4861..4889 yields 0.47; 9.29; 9.34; 24.1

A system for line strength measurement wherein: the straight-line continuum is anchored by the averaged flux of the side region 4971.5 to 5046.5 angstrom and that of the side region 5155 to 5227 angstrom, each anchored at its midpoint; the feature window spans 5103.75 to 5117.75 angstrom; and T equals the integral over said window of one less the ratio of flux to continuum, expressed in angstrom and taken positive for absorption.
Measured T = 5.3 angstrom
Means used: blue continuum 21.4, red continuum 8.78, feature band 8.95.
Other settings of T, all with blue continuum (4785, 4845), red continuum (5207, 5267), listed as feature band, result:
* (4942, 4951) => -3.7 angstrom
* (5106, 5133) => 0.0 angstrom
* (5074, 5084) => 0.1 angstrom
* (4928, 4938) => -0.9 angstrom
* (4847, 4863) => -1.2 angstrom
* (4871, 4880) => 0.2 angstrom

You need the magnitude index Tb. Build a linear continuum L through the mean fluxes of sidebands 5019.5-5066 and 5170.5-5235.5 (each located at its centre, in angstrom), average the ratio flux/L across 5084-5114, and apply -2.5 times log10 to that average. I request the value 0.13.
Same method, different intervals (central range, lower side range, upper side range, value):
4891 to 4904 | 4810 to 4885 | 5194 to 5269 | 0.007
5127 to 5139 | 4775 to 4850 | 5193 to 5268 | 0.014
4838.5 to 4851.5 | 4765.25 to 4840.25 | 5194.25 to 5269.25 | 0.052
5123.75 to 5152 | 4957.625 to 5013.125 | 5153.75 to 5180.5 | 0.255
